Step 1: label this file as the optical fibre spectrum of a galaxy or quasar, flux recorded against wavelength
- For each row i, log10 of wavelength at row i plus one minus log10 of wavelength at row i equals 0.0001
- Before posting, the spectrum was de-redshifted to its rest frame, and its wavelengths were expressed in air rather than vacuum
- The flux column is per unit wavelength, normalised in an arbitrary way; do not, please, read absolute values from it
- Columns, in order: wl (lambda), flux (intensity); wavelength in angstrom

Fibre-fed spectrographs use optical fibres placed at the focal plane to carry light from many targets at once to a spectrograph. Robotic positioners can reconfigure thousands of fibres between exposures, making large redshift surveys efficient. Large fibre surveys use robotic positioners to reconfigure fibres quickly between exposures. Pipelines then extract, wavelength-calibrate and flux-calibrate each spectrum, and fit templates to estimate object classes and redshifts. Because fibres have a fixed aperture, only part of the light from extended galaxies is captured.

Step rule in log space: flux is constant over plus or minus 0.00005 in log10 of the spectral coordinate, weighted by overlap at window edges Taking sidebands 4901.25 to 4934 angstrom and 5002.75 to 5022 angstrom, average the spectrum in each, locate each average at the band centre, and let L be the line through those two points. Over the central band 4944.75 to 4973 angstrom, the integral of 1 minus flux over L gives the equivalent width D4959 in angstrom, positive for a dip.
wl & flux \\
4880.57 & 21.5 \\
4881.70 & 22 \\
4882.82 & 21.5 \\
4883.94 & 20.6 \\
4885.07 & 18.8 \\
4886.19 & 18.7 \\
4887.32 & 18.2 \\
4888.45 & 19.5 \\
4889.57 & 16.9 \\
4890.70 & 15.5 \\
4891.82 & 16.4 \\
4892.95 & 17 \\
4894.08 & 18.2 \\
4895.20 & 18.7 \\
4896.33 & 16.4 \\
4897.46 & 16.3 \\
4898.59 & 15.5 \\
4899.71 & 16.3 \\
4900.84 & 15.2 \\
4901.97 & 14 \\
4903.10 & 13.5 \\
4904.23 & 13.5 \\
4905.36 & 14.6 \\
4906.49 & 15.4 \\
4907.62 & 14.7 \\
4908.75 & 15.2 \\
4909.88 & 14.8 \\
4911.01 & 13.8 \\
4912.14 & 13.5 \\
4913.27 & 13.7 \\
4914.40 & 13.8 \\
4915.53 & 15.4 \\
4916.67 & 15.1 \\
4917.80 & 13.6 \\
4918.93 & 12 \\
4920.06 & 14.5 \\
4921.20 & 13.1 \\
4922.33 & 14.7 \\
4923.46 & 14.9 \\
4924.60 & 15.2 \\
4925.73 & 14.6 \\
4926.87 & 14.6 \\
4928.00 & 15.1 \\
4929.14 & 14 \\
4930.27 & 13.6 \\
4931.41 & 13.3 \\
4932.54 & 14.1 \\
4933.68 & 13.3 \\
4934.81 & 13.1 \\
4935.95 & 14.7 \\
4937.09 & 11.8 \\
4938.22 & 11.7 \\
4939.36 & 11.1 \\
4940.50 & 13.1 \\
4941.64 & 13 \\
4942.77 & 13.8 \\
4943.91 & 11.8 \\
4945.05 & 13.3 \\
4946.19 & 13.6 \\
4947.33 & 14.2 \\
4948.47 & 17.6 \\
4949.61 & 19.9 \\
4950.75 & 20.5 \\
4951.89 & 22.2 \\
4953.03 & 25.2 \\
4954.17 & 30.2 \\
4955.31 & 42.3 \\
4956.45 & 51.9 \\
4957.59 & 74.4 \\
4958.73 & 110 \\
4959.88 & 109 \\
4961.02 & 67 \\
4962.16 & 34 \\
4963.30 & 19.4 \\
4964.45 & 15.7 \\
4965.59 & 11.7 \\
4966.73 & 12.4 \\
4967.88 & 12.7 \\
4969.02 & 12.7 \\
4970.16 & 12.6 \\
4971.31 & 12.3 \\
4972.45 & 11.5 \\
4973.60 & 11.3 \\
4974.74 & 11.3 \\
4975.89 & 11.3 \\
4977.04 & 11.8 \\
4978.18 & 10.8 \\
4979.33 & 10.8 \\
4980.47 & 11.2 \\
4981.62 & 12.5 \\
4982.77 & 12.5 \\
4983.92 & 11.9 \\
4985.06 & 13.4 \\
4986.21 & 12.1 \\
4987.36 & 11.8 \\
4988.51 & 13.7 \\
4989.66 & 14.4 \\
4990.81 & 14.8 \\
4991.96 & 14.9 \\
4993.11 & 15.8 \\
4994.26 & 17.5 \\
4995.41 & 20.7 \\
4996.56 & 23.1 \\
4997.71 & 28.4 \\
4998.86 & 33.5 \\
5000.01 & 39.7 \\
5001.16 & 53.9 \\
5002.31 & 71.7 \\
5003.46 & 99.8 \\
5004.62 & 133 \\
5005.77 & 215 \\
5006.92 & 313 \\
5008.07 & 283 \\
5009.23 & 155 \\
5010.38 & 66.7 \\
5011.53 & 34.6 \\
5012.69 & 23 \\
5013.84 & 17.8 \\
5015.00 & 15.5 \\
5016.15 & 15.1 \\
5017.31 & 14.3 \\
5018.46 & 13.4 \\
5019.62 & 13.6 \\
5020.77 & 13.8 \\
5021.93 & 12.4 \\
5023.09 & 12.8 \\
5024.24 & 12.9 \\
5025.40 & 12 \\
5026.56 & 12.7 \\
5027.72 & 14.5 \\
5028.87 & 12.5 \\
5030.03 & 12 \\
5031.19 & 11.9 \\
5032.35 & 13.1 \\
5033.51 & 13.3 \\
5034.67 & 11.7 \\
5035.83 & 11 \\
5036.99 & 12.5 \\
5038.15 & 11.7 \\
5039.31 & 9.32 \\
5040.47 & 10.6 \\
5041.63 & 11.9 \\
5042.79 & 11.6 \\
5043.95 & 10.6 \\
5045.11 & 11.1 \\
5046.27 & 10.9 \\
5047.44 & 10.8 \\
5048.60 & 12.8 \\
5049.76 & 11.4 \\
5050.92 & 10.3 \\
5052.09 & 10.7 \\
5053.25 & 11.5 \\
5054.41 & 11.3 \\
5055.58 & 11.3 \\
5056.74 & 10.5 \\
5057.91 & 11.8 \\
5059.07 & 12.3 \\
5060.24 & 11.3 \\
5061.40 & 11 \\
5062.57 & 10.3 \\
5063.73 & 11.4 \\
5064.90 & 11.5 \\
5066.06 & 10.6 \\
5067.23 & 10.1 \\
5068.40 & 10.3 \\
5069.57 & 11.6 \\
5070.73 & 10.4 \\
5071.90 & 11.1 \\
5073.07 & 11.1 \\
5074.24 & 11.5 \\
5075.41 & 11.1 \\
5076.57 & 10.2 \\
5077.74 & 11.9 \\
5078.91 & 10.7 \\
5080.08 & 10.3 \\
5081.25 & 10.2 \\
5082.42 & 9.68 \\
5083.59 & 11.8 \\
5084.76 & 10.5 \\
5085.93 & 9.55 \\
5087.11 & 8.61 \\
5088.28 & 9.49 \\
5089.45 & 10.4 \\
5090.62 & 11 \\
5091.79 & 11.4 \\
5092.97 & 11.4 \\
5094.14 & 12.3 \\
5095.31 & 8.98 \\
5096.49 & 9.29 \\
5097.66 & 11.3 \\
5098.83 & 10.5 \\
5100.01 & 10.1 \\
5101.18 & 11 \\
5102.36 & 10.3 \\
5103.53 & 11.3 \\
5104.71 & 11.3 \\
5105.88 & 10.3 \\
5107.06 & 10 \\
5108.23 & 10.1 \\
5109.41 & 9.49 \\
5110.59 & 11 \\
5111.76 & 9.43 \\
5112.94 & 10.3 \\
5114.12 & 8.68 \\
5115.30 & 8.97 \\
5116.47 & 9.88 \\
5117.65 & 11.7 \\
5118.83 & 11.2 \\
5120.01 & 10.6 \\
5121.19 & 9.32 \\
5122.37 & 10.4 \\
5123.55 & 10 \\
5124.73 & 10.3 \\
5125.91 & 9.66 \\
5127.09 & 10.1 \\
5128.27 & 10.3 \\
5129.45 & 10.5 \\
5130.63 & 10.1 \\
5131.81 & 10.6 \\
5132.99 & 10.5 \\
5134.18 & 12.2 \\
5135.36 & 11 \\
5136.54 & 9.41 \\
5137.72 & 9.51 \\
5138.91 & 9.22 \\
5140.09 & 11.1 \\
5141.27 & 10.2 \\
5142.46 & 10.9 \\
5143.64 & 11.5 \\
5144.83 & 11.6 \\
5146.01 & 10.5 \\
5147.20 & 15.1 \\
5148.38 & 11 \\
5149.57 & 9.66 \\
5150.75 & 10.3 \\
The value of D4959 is 8.3 angstrom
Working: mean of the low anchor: 14.2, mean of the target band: 31.6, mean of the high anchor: 86.4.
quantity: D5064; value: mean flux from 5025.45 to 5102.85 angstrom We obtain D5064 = 11.1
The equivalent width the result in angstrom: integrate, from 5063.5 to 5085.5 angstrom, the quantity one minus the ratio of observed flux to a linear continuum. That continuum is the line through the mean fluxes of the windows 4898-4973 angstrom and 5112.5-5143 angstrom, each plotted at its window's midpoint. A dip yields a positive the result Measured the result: 3.9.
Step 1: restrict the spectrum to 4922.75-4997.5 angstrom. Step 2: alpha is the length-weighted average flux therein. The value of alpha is 20.5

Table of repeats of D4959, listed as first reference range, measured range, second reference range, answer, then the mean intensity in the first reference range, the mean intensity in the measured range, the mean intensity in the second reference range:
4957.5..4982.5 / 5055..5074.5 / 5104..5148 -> 6.6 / 26.4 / 11.1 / 10.5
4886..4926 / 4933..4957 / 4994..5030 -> 9.7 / 15.3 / 18.9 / 57.8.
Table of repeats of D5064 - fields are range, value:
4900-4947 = 13.9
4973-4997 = 13.6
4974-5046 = 35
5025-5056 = 11.7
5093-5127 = 10.3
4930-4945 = 13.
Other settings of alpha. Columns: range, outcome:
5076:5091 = 10.3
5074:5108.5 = 10.5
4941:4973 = 29.4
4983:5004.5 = 30.4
